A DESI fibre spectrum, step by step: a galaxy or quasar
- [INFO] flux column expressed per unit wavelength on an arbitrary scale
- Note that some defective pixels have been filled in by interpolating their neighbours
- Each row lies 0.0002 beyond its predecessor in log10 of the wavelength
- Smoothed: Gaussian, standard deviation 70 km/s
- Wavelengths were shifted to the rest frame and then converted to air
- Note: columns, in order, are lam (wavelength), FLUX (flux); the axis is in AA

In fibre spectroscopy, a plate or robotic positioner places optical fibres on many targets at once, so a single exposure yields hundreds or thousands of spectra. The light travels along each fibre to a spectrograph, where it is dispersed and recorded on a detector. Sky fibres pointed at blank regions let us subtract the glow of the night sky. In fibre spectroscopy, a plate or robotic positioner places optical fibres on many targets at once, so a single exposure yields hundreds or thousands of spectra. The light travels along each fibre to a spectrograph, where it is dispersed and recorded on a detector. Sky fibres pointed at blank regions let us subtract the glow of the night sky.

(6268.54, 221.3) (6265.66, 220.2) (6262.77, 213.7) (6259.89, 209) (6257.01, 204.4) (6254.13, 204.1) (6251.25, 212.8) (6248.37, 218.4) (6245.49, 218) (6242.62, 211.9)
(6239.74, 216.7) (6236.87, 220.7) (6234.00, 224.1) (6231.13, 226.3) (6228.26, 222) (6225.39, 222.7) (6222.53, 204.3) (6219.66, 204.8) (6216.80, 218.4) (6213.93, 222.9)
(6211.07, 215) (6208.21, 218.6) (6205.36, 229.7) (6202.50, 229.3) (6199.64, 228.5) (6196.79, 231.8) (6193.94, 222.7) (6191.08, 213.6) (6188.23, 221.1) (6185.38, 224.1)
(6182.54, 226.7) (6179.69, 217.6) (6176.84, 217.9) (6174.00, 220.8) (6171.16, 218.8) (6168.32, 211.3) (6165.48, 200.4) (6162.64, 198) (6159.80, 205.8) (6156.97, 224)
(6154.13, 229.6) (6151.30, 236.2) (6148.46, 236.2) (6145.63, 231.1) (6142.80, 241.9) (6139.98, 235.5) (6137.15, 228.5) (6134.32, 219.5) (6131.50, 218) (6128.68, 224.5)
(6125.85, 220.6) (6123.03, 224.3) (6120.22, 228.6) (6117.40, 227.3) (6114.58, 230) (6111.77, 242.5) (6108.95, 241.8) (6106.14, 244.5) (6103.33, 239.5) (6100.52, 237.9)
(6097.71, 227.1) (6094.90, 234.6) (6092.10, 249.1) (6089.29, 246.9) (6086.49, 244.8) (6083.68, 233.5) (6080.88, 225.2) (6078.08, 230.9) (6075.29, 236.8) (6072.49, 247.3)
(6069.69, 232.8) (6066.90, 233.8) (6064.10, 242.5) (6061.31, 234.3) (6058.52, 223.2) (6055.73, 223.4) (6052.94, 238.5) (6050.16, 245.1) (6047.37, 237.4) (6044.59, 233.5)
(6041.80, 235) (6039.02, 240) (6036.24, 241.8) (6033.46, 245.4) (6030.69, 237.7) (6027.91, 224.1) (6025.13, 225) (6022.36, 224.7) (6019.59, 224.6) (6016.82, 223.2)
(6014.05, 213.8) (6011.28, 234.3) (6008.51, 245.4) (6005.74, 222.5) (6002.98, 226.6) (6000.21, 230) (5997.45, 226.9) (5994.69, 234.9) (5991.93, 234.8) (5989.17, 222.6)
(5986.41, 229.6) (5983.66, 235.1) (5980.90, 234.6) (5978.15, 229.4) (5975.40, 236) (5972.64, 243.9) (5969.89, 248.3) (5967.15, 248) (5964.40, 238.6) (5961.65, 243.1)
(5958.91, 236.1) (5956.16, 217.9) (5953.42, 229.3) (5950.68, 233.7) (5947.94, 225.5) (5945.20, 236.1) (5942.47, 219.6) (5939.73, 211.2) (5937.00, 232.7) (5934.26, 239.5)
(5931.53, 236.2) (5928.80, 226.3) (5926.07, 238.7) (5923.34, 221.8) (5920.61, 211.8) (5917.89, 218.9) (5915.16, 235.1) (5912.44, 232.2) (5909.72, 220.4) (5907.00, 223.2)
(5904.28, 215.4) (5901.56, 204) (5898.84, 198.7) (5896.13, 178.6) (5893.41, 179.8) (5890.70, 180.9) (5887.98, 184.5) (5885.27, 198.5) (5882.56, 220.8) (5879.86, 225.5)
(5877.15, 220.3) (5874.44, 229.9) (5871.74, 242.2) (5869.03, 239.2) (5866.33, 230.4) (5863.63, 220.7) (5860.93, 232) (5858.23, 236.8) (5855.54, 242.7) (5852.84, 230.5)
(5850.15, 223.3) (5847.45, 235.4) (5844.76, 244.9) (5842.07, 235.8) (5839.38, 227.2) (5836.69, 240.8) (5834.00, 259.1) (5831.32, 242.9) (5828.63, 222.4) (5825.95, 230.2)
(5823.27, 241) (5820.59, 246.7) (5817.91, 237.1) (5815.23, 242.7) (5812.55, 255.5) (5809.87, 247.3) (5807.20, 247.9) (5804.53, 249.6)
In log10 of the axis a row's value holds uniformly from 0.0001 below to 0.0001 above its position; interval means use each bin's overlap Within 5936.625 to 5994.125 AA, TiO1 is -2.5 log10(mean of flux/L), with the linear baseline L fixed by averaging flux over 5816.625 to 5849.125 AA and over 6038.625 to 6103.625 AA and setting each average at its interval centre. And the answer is 0.02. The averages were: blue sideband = 238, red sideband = 236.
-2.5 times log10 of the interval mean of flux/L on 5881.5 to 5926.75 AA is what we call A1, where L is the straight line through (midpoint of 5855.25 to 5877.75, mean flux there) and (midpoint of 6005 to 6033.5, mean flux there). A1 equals 0.111 mag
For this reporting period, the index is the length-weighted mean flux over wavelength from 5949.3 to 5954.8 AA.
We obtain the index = 232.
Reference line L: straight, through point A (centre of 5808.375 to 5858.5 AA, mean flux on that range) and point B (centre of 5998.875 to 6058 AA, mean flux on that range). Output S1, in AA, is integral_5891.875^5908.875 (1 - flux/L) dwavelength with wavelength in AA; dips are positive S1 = 2.6 AA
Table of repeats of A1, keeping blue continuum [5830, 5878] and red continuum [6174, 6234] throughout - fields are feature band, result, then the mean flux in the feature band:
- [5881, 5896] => 0.21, 192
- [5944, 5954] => 0.00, 231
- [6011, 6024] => 0.03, 223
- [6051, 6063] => -0.02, 231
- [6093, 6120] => -0.05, 236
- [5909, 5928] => 0.03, 226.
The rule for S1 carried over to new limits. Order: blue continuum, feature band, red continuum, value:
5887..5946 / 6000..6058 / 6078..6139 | -1.6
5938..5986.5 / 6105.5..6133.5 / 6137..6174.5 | -0.6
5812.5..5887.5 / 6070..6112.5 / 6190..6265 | -2.9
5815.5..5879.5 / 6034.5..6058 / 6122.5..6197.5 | -1.0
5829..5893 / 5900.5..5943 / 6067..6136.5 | 0.8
